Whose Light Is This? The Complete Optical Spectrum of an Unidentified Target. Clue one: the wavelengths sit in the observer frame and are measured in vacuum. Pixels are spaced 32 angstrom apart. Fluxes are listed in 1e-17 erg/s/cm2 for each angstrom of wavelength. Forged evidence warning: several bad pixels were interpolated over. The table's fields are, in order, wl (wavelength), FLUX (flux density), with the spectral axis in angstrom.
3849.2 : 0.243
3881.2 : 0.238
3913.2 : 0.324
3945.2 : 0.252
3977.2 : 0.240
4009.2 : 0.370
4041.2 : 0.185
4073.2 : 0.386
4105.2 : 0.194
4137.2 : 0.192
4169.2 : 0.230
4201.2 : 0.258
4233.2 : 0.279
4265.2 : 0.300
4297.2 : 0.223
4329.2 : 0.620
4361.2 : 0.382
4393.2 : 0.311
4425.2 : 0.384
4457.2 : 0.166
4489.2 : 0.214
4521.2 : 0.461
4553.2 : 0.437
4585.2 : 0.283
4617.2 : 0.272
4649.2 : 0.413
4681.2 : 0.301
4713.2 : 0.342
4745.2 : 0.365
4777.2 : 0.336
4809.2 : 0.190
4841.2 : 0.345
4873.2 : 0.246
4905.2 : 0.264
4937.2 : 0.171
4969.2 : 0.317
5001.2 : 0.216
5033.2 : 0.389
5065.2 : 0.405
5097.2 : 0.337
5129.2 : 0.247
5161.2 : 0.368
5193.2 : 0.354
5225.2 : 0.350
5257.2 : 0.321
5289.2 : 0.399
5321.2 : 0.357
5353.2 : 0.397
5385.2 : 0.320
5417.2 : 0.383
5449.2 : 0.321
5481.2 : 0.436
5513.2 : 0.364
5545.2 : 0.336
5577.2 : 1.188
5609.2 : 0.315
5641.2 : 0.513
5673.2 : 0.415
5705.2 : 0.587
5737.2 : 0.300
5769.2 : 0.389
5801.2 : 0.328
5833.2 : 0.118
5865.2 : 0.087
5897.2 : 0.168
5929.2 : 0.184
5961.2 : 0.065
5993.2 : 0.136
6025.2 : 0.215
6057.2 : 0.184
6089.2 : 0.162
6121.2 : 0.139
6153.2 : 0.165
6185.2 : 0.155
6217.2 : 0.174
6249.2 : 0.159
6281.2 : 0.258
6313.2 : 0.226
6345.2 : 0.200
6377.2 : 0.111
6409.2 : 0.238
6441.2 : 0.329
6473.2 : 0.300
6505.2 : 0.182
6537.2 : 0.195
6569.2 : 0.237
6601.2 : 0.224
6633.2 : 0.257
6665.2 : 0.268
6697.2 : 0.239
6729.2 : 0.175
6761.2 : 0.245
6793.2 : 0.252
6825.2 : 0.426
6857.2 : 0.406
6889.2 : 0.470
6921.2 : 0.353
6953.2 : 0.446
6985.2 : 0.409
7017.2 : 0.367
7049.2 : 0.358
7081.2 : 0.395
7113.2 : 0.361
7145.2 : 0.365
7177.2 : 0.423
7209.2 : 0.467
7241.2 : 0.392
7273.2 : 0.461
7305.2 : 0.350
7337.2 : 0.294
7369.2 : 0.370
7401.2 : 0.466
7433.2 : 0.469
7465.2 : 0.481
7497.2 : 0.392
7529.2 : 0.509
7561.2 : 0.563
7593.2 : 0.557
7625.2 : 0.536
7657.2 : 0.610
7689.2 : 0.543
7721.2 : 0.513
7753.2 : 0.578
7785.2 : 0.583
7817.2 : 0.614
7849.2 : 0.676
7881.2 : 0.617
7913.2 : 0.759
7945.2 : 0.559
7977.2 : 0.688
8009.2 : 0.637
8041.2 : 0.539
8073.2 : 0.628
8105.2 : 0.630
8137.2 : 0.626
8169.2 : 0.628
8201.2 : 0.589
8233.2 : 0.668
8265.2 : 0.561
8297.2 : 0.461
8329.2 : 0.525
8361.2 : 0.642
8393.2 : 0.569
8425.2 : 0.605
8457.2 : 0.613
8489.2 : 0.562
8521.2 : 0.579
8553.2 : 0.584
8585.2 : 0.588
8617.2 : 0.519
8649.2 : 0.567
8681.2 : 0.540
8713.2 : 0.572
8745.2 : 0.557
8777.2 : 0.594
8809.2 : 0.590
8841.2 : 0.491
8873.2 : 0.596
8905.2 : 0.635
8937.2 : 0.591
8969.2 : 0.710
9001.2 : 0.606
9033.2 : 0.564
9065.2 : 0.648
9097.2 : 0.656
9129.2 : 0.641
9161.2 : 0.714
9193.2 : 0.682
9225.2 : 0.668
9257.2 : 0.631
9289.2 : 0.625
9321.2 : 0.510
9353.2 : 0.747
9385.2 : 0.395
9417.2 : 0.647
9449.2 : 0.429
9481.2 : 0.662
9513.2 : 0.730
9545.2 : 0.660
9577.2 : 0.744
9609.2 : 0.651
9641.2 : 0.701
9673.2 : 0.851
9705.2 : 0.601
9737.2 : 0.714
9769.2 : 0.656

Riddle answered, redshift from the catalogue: 0.71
